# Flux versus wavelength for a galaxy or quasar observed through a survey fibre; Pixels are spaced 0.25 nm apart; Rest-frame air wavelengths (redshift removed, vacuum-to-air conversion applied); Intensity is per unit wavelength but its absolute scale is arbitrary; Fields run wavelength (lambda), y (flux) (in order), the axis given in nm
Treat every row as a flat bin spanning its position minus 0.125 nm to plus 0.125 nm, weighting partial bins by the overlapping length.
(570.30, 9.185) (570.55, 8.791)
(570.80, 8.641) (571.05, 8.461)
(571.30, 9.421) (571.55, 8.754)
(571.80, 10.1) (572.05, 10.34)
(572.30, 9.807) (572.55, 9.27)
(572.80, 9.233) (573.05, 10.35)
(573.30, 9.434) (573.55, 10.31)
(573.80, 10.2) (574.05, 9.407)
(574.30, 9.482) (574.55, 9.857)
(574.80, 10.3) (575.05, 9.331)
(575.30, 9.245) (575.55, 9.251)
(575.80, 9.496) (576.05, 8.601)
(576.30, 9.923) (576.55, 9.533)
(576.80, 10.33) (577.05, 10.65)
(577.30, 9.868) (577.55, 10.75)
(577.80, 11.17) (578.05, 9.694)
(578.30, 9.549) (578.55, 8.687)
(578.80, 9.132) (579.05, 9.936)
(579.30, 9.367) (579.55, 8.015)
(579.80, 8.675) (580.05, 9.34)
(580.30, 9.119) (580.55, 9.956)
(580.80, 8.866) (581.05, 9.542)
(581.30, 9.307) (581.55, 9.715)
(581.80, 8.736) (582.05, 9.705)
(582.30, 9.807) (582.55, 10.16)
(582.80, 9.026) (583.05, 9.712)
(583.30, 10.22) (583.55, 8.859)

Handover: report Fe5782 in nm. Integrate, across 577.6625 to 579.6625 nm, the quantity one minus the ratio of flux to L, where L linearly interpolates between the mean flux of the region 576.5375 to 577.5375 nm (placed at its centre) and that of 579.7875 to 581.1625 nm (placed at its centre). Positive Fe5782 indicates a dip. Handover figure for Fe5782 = 0.068 nm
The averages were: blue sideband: 10.2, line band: 9.46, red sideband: 9.29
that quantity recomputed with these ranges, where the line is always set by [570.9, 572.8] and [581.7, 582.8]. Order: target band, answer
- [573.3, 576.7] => -0.05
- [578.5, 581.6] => 0.11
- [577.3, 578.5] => -0.08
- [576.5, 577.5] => -0.07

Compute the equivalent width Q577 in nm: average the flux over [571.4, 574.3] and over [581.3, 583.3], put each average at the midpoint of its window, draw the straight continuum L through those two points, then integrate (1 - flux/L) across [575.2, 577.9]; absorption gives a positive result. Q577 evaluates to -0.06 nm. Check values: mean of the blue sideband 9.73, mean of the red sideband 9.58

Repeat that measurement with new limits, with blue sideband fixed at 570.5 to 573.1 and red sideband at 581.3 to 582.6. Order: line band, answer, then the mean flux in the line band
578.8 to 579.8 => 0.05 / 9.06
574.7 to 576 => 0.00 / 9.46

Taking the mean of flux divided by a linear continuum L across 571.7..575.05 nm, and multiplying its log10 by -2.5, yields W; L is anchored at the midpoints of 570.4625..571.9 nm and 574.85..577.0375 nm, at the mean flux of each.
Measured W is -0.06 mag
